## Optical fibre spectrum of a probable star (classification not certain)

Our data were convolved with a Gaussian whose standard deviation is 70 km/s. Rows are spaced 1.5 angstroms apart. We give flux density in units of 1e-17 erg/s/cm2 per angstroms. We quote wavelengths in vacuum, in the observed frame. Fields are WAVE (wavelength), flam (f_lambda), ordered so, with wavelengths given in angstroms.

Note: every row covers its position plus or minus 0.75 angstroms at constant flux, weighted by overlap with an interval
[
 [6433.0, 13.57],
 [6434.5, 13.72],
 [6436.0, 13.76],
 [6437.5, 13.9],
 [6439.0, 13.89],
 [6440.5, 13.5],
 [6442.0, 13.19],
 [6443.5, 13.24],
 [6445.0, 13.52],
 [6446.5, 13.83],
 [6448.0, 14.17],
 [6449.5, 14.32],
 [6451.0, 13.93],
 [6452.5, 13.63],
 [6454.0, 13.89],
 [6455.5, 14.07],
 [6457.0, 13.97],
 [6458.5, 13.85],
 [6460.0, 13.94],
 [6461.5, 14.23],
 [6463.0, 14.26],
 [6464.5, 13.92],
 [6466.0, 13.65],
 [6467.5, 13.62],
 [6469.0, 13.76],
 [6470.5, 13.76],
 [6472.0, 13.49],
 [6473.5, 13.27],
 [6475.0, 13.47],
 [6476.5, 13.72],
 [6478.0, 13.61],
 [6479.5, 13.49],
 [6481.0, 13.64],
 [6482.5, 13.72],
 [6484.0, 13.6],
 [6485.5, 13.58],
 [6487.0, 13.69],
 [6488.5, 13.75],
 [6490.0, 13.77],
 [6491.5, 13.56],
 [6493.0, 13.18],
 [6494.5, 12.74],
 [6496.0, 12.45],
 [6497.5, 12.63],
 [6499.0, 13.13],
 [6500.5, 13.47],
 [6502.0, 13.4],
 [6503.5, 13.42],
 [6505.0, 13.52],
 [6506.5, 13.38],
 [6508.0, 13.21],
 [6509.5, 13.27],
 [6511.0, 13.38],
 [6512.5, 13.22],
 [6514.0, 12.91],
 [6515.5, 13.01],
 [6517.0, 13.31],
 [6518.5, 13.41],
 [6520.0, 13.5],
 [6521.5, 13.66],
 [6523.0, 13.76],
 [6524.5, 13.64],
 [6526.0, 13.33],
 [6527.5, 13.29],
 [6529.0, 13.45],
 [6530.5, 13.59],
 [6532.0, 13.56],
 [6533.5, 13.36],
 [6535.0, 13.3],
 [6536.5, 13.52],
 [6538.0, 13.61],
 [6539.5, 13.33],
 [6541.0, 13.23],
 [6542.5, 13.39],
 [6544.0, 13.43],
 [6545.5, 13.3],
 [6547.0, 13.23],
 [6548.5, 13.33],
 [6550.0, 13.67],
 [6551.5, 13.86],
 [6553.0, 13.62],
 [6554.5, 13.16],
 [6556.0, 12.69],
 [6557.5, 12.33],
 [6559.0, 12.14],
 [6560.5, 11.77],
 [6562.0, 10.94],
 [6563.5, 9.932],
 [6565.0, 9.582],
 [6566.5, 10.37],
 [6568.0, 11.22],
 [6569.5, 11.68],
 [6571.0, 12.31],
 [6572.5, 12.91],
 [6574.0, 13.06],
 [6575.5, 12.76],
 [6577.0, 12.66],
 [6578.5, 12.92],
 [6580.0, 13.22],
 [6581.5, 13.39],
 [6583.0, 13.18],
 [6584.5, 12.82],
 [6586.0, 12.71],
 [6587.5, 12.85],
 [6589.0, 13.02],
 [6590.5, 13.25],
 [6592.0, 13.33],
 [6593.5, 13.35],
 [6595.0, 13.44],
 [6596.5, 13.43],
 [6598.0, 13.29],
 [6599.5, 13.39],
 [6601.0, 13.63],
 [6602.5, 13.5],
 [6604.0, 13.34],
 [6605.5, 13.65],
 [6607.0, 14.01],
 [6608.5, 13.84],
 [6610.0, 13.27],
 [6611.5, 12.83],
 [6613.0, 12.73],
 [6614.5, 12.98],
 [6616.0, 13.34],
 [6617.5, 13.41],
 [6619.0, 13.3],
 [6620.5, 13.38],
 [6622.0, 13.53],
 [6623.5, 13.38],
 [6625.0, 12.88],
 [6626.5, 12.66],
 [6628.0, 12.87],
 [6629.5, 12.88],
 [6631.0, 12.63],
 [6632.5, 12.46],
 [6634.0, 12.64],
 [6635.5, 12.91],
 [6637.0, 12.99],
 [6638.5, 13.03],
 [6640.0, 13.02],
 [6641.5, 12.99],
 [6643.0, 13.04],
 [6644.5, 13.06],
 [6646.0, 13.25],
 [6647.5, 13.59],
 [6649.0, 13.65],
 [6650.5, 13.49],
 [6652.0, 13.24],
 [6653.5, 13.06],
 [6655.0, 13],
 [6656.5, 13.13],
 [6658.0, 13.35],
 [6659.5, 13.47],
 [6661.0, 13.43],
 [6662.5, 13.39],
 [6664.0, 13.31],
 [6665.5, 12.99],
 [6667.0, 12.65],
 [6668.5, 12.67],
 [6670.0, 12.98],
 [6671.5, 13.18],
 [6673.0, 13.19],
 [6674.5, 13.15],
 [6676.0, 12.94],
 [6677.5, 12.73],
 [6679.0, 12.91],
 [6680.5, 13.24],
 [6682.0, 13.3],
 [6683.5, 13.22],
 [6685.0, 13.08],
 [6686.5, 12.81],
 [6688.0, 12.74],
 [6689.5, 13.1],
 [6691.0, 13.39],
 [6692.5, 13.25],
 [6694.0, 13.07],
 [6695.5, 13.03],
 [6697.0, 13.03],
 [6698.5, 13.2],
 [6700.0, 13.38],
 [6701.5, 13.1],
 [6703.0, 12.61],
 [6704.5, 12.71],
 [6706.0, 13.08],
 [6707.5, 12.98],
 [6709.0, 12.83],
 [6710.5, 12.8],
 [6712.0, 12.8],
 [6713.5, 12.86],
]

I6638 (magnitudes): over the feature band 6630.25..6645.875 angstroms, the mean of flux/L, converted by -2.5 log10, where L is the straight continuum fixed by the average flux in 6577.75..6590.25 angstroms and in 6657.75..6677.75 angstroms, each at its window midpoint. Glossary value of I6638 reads 0.02 mag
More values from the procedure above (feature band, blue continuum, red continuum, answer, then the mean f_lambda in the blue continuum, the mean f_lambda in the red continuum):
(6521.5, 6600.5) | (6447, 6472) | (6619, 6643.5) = 0.04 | 13.9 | 13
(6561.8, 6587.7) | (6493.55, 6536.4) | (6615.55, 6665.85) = 0.09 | 13.3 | 13.1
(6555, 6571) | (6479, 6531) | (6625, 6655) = 0.17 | 13.4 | 13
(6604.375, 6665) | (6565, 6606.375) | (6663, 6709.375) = -0.02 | 12.9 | 13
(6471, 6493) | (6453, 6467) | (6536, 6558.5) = 0.02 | 14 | 13.3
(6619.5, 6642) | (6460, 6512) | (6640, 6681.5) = 0.02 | 13.5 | 13.1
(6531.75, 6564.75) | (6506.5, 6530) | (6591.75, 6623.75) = 0.04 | 13.4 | 13.4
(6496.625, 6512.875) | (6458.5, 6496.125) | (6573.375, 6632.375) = 0.02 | 13.6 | 13.2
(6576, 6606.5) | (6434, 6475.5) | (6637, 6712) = 0.01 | 13.8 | 13.1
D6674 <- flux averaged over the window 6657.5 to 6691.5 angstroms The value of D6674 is 13.1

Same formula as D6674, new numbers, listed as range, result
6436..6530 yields 13.6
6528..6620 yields 12.9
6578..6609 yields 13.3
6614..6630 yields 13.2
